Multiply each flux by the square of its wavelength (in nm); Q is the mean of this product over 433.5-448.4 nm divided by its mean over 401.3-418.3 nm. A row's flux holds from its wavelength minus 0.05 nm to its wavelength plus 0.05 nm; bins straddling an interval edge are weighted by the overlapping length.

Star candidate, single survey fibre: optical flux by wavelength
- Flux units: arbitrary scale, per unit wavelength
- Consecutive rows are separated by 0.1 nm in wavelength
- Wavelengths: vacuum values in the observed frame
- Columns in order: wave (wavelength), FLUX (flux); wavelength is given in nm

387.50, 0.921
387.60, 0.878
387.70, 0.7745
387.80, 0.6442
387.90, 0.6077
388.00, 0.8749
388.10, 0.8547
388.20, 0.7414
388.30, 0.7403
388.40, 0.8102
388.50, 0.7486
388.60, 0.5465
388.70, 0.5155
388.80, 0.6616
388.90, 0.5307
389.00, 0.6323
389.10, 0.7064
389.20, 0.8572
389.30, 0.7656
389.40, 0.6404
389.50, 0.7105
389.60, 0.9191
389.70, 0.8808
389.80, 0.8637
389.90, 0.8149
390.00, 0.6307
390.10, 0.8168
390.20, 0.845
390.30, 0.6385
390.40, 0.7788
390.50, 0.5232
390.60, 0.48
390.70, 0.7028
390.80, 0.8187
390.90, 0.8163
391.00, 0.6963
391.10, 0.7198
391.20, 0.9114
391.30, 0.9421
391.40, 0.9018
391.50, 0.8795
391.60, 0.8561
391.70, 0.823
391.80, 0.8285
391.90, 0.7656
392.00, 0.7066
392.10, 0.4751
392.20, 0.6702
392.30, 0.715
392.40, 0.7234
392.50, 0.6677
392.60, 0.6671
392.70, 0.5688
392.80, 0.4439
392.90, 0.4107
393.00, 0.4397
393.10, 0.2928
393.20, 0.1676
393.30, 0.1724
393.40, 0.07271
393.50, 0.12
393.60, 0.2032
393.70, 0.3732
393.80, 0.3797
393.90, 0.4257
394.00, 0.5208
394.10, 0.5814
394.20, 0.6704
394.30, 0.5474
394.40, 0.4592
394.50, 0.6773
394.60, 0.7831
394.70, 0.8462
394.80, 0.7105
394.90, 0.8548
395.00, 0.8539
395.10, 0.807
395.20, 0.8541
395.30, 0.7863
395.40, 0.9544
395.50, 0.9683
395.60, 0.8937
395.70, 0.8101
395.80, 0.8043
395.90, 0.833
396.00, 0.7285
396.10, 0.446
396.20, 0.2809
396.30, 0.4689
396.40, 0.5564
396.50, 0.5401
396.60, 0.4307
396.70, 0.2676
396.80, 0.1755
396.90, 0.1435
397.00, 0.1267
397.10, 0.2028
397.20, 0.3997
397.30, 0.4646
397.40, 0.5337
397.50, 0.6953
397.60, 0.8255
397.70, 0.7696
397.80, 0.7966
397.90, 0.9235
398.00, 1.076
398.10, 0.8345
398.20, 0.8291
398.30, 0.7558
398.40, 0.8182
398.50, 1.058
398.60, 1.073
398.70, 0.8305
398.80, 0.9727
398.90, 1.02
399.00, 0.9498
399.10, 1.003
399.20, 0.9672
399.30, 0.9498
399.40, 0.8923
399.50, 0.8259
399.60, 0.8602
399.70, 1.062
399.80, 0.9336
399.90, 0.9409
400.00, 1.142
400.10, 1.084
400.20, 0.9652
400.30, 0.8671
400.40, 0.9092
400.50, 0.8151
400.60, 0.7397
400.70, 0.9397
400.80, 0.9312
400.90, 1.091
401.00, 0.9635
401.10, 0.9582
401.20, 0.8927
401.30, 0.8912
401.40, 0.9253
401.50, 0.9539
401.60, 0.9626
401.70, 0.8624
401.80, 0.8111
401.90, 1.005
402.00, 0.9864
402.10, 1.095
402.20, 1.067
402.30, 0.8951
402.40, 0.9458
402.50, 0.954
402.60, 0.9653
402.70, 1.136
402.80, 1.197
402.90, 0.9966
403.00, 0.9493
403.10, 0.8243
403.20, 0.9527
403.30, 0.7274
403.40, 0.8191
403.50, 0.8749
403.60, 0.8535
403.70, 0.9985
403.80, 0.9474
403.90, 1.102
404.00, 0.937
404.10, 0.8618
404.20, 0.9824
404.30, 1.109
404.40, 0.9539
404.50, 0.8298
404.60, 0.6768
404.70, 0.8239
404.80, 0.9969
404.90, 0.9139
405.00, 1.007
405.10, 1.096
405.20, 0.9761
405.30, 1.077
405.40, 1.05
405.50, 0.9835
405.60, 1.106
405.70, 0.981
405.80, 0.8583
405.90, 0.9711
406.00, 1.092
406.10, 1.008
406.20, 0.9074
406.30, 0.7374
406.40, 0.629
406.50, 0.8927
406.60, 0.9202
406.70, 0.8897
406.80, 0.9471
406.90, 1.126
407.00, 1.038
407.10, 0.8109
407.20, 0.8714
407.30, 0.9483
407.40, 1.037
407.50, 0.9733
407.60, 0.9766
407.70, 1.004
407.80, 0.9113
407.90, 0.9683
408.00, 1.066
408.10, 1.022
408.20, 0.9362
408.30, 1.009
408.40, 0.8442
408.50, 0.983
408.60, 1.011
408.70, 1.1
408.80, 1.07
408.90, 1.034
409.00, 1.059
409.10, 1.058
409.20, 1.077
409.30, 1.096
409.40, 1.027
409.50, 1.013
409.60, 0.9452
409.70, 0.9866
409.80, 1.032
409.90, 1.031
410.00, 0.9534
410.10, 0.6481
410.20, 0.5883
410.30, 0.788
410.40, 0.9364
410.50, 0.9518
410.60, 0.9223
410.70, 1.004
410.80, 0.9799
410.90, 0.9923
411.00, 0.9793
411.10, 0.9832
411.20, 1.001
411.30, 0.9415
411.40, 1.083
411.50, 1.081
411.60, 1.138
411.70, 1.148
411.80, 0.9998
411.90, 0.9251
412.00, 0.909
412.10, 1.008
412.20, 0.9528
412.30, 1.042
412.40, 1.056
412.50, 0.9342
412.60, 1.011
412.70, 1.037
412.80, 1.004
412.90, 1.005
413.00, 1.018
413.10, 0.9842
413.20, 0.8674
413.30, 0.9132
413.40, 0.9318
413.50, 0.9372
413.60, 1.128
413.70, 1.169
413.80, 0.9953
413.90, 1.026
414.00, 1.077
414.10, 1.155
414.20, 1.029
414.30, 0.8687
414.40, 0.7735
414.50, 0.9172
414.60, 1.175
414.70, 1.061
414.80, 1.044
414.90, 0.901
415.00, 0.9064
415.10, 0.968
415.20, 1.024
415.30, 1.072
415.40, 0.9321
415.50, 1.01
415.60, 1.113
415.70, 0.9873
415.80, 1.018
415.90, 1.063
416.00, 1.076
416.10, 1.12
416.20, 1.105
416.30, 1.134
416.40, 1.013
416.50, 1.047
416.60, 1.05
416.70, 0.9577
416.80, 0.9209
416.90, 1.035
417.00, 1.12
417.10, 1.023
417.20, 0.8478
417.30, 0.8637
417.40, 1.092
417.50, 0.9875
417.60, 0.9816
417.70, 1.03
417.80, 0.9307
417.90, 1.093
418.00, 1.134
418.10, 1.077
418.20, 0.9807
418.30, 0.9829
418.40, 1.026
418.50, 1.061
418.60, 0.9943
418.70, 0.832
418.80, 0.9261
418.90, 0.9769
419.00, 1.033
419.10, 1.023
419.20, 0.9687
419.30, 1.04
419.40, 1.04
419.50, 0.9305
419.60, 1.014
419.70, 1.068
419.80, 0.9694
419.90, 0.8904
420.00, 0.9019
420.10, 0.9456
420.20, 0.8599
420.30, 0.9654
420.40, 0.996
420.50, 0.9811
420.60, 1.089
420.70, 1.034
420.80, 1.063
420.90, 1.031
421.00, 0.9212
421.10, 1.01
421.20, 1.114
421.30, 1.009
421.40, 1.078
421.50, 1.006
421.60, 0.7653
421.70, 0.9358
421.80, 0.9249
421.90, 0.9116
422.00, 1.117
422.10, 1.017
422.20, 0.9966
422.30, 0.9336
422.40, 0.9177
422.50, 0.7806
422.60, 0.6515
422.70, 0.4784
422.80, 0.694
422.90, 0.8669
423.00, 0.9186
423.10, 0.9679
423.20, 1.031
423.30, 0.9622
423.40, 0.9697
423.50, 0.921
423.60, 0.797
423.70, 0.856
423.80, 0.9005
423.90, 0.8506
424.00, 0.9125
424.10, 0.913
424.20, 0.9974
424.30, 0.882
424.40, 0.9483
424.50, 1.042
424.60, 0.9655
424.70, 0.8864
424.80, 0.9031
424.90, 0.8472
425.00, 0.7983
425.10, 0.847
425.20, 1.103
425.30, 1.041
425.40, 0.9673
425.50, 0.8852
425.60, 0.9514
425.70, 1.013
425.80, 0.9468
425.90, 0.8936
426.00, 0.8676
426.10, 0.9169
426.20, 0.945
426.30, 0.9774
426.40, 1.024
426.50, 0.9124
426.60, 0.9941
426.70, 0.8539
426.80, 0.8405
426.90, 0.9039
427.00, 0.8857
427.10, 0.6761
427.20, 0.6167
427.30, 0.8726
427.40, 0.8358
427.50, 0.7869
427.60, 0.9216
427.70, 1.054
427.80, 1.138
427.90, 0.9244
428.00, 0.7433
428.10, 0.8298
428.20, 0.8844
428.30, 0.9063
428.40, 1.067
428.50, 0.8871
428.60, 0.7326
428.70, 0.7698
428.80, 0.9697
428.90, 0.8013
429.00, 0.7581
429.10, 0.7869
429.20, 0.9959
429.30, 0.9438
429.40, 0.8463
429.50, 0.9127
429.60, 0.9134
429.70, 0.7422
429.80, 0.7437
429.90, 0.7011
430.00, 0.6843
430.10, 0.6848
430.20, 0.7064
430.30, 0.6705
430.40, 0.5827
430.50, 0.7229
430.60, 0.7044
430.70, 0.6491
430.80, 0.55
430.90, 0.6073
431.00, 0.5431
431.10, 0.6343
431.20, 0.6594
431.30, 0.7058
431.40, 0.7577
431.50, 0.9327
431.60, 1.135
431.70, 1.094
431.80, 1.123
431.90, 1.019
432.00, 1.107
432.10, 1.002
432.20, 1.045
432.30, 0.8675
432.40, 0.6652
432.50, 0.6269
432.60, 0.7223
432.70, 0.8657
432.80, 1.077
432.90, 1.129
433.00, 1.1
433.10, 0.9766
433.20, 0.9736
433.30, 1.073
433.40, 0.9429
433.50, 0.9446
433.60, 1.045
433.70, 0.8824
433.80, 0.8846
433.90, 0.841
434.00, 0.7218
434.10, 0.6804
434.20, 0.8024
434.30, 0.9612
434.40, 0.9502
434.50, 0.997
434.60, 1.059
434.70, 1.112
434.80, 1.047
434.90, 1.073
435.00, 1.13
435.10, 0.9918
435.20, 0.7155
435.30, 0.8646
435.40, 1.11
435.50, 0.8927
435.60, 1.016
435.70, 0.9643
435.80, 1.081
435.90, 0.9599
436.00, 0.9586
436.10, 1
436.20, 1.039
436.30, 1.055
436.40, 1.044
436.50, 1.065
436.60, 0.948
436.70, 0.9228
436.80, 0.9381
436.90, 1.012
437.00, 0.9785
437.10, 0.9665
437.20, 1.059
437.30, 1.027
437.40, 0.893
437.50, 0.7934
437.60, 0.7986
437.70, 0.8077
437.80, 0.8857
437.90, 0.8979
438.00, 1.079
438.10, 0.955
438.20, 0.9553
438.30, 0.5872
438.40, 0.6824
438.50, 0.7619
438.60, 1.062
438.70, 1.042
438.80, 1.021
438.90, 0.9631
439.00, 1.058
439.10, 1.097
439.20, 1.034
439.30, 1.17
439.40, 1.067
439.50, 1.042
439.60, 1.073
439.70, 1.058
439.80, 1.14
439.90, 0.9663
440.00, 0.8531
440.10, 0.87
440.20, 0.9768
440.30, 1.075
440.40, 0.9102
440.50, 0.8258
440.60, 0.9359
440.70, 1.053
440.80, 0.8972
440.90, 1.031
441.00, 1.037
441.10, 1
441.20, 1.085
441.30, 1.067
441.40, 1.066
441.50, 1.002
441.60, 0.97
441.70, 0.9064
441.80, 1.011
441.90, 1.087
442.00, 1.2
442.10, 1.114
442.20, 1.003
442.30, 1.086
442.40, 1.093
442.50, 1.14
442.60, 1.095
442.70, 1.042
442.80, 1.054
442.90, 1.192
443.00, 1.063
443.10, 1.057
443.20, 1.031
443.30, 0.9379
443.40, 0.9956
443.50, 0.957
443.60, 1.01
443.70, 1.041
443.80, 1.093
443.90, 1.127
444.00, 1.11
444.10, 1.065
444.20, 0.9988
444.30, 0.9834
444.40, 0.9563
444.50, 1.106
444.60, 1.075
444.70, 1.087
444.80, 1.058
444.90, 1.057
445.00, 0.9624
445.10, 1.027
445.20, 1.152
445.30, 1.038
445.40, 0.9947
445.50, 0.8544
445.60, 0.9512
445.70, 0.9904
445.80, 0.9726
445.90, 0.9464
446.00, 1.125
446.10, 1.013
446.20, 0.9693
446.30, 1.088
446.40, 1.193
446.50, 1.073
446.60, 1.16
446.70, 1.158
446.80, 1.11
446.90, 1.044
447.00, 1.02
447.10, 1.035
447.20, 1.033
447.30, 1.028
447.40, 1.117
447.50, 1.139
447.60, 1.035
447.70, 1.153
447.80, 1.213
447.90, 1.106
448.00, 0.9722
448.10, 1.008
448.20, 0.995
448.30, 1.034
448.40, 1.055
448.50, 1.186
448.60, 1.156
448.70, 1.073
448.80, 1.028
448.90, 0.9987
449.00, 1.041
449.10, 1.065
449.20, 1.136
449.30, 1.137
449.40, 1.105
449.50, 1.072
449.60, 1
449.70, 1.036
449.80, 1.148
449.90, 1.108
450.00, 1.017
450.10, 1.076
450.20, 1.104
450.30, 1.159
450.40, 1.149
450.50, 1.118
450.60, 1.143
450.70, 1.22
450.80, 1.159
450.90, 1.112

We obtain 1.19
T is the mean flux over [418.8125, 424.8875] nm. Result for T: 0.942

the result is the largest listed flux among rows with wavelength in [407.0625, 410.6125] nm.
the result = 1.1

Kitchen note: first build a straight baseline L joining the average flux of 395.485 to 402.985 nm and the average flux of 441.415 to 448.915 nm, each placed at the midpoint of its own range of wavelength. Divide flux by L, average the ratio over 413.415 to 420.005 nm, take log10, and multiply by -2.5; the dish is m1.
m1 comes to -0.11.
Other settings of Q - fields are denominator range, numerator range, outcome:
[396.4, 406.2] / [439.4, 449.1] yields 1.45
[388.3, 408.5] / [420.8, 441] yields 1.34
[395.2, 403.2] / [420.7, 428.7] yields 1.25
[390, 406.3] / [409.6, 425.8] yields 1.36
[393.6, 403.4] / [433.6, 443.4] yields 1.50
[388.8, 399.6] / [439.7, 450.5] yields 1.98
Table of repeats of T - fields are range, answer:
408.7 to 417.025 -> 1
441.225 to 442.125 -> 1.05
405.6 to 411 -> 0.958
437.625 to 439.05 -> 0.909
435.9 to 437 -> 0.996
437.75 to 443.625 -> 1.01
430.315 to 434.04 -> 0.861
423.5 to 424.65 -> 0.915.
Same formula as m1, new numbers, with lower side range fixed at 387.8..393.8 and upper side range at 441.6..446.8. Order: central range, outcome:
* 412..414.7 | -0.22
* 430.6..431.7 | 0.28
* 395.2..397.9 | 0.19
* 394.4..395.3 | -0.14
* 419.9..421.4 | -0.14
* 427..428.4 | 0.07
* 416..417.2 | -0.23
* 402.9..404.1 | -0.21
